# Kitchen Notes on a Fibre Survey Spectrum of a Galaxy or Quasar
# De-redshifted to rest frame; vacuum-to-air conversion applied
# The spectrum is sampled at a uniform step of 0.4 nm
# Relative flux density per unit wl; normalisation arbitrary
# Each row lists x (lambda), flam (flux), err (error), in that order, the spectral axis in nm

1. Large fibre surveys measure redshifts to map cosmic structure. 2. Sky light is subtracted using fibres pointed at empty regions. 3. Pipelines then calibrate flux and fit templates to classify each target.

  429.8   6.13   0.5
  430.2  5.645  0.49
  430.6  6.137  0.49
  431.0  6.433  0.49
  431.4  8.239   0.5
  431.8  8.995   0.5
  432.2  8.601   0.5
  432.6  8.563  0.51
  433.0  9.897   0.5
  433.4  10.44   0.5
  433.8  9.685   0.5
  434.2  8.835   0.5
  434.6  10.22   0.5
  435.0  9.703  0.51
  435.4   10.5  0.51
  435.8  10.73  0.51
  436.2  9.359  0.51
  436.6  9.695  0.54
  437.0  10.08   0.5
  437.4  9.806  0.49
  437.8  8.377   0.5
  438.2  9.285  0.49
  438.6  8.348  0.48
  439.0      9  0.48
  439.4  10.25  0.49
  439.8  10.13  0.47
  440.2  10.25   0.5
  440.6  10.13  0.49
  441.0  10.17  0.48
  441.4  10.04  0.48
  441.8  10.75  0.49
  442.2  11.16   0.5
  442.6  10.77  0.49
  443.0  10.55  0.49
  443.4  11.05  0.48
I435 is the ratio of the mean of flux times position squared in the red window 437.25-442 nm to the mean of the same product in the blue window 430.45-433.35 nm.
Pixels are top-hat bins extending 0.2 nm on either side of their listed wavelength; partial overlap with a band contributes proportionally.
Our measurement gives 1.22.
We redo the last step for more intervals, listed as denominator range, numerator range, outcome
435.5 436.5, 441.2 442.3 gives 1.08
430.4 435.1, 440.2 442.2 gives 1.22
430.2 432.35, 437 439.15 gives 1.25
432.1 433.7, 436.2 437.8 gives 1.04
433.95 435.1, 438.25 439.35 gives 0.96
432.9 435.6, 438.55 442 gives 1.04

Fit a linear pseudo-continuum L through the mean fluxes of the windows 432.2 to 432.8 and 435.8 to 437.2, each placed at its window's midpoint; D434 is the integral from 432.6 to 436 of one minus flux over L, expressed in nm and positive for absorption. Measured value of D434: -0.28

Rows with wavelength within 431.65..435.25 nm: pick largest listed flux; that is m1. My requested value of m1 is 10.44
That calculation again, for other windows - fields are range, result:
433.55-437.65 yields 10.73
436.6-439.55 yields 10.25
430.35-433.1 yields 9.897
